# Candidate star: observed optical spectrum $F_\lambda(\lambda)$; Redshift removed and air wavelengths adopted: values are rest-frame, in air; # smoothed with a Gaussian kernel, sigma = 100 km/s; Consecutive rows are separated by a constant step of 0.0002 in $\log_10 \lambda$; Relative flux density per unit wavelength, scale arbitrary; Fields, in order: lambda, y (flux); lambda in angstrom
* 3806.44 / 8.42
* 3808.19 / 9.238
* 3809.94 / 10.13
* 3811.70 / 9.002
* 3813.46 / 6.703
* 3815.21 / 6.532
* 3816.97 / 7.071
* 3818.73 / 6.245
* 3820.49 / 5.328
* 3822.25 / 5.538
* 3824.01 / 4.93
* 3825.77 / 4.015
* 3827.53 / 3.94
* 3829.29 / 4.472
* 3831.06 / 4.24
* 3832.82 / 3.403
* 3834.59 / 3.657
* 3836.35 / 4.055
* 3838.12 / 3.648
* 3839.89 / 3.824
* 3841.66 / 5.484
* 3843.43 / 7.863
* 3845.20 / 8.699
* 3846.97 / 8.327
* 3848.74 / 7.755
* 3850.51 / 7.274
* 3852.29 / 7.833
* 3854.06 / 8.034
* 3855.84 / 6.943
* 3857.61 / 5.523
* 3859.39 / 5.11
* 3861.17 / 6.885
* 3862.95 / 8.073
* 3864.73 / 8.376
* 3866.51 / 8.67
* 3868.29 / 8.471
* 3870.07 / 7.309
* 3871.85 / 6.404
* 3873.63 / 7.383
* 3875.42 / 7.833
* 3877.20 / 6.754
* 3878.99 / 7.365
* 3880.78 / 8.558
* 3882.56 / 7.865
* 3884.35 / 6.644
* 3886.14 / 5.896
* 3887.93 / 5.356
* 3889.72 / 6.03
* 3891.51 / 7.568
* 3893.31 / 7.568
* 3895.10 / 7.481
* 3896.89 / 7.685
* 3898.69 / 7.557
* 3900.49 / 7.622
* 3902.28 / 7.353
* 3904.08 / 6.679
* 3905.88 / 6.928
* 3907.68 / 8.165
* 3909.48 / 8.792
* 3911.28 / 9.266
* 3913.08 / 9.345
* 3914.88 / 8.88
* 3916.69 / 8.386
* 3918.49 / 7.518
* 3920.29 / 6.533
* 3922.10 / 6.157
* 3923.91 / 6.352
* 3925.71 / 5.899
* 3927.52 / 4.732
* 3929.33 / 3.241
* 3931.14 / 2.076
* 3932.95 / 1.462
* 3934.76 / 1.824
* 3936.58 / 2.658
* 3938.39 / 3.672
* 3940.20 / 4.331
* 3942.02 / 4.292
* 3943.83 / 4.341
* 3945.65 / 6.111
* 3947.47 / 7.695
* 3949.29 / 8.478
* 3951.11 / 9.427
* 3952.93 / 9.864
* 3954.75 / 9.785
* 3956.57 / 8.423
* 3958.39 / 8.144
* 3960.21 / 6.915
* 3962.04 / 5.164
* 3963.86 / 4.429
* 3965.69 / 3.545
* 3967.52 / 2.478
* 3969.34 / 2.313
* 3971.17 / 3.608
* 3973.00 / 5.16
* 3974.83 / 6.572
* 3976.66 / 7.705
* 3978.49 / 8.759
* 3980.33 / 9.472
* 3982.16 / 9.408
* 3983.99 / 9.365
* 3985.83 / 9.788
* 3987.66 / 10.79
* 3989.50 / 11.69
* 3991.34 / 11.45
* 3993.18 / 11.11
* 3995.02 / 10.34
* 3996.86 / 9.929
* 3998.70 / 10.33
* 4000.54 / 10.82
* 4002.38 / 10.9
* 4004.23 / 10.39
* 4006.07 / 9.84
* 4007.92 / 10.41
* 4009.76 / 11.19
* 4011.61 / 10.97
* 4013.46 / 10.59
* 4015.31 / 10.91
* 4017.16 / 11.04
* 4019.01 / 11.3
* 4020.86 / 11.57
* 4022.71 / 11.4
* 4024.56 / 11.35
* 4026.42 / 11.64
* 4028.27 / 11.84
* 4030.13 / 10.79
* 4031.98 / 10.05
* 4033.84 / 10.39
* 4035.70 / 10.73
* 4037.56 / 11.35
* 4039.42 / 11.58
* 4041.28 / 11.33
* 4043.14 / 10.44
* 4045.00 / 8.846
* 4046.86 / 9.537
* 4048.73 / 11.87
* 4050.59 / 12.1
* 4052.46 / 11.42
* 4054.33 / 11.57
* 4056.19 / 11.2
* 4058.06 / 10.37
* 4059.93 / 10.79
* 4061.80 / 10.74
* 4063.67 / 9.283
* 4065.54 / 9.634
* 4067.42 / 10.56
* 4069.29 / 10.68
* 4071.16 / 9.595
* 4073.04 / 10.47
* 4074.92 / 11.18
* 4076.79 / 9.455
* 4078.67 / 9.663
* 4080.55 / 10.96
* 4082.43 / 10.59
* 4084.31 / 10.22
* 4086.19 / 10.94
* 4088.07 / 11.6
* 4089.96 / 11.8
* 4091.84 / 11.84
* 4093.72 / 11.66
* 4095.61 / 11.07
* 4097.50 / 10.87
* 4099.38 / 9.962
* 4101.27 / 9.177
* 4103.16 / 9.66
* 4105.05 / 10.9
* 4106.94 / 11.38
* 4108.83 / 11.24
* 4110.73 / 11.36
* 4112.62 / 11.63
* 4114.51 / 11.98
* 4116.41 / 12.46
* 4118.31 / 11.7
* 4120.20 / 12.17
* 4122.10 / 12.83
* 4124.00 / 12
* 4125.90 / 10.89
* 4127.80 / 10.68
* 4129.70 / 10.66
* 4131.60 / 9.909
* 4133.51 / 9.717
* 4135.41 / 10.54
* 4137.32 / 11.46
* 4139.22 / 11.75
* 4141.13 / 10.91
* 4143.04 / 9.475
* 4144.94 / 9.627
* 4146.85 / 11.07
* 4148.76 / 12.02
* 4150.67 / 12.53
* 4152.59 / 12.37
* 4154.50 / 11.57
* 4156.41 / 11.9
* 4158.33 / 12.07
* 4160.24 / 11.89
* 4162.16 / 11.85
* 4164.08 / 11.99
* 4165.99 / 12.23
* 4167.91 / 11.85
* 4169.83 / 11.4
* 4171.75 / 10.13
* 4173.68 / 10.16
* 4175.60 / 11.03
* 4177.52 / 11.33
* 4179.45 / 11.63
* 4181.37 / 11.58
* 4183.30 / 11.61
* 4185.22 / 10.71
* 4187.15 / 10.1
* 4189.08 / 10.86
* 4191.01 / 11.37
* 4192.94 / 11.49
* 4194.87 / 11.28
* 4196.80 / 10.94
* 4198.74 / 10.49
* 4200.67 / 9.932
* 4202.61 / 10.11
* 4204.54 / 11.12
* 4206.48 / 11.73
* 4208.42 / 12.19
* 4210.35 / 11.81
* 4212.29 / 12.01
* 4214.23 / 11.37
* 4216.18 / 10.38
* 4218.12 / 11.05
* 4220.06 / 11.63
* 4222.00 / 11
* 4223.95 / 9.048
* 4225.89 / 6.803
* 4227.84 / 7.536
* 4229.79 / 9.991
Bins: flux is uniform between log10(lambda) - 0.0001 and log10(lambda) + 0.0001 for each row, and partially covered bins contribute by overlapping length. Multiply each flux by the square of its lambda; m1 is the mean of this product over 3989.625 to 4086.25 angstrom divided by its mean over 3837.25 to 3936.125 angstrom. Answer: 1.70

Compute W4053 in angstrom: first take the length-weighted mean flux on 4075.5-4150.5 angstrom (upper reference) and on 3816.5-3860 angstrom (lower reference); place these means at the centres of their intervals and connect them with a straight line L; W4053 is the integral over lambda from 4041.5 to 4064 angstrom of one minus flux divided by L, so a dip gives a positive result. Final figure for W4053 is -2.1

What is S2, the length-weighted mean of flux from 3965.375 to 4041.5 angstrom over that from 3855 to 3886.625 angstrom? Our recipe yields 1.3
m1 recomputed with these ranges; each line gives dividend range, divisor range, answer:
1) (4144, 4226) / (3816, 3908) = 2.00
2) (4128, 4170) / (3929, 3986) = 2.09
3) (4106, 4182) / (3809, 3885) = 2.01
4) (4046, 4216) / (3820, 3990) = 1.89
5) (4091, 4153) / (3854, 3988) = 1.83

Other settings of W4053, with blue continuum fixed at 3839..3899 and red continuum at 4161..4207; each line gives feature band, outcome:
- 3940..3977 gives 9.6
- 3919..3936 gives 7.7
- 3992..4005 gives -2.6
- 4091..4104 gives -0.7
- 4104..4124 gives -3.0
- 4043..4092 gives -4.9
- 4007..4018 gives -2.3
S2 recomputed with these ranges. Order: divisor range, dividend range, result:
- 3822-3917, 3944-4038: 1.34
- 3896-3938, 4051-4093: 1.70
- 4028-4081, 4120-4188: 1.06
